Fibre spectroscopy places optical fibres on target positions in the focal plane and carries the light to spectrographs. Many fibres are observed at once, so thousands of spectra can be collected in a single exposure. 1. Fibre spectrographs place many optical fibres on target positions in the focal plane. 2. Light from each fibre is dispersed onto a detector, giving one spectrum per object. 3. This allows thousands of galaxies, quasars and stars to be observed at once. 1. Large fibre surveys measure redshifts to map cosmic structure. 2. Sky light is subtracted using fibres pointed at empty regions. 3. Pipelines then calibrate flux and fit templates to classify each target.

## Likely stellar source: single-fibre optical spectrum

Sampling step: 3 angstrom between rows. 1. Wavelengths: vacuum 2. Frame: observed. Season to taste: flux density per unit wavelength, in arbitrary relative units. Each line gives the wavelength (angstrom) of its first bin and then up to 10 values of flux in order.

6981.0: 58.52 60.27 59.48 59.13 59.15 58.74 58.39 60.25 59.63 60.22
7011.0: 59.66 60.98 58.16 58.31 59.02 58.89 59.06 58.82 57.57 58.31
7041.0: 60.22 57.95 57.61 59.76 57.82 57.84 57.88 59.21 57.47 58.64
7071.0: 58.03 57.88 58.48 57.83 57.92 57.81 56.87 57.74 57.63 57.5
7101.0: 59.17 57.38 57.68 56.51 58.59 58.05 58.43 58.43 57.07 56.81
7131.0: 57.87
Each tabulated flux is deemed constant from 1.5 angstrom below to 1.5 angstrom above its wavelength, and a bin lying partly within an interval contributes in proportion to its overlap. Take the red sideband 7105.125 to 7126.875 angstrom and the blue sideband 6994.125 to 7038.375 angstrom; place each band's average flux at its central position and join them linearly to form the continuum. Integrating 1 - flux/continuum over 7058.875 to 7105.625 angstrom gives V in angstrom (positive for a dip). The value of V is 0.2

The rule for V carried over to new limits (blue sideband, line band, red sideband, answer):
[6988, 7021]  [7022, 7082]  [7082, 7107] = 0.10 angstrom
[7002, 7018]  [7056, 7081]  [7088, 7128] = 0.18 angstrom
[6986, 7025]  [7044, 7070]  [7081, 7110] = 0.05 angstrom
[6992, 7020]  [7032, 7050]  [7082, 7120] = 0.10 angstrom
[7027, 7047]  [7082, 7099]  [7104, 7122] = 0.15 angstrom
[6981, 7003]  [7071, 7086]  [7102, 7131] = 0.04 angstrom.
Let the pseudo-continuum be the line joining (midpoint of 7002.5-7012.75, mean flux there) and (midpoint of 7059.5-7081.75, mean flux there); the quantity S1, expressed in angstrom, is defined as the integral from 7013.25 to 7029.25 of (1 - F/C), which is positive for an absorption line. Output 0.15 angstrom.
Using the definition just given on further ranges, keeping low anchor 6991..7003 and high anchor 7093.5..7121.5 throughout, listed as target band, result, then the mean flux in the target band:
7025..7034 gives -0.02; 58.8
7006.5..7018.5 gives -0.17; 59.8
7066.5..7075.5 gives 0.02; 58.2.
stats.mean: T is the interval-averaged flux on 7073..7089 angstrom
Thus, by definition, 57.9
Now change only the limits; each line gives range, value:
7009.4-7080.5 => 58.6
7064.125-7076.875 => 58.1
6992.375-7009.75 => 59.4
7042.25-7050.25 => 58.3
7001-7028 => 59.4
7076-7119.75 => 57.8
